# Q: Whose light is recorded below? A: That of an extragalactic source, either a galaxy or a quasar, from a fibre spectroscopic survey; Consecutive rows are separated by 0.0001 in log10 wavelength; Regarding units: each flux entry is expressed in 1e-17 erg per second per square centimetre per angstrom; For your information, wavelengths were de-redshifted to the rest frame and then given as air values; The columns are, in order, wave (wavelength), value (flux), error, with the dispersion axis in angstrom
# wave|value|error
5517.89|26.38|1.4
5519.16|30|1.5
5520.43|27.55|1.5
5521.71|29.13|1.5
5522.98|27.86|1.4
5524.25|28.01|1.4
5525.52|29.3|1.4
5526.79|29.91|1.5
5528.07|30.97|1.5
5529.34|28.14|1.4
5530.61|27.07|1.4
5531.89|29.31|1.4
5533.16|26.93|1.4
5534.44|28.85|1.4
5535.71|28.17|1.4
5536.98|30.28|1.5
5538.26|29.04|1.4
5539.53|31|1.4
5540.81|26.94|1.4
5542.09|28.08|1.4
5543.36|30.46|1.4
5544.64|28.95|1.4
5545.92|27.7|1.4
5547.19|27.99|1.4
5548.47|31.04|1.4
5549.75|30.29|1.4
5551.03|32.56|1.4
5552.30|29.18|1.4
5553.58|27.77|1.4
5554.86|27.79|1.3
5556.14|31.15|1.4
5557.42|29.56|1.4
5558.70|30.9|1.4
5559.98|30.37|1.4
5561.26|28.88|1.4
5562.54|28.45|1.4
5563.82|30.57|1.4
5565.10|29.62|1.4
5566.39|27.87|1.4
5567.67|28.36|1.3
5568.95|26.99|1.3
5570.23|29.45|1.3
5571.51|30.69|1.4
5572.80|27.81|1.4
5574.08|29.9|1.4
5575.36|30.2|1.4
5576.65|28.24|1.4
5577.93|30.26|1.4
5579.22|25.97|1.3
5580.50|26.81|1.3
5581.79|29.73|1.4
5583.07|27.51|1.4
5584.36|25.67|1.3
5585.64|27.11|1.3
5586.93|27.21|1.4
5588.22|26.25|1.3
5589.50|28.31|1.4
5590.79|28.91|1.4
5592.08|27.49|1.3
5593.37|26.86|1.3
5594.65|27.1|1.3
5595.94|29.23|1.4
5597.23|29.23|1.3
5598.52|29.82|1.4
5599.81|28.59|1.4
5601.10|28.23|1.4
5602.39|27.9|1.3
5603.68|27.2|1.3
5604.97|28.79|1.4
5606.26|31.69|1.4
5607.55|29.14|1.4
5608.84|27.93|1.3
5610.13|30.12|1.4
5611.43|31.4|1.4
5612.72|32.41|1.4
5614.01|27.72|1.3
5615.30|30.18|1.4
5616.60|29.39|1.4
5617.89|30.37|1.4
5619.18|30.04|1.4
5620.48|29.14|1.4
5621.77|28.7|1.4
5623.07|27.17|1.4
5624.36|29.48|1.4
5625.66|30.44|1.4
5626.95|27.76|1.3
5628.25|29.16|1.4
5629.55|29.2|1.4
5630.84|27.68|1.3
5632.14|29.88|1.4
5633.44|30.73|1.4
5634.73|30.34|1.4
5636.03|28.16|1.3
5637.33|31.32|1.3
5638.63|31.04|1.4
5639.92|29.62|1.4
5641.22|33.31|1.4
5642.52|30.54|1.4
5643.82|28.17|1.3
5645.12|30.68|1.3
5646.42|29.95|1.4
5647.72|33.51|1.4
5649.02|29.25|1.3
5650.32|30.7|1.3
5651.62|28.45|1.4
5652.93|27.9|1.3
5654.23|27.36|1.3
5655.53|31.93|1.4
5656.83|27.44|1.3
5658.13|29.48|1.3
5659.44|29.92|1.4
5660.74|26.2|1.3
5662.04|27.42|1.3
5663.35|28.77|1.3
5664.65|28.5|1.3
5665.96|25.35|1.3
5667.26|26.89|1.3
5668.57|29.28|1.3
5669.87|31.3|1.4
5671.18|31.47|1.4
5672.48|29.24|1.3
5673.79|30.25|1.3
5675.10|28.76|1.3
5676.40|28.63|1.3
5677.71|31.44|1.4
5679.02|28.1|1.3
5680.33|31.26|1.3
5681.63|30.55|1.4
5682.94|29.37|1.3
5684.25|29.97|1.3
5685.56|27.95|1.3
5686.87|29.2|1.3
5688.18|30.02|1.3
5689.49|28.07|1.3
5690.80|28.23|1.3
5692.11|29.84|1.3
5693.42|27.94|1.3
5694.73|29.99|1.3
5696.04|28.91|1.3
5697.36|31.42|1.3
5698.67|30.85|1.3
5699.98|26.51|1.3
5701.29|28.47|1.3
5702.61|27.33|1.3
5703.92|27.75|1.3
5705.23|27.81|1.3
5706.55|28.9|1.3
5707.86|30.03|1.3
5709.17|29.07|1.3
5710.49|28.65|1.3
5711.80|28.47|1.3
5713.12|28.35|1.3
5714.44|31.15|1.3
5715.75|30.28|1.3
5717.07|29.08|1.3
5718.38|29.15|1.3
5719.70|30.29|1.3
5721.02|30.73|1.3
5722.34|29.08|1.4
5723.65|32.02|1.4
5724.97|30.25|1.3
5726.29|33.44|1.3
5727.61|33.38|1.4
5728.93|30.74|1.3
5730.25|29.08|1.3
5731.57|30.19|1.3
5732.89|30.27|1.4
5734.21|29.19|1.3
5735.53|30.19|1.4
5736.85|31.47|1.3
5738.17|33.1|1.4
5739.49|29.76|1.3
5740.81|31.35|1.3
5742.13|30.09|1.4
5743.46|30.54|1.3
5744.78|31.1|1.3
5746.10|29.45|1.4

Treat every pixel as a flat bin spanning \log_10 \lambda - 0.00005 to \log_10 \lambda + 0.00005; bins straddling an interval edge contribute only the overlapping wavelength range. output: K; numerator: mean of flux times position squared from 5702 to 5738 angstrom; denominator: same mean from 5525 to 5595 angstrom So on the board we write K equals 1.10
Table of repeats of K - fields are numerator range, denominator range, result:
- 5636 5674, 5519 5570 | 1.05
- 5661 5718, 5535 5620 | 1.04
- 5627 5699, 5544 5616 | 1.05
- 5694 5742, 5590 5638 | 1.06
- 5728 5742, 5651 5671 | 1.10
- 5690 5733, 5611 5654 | 1.02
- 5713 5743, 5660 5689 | 1.07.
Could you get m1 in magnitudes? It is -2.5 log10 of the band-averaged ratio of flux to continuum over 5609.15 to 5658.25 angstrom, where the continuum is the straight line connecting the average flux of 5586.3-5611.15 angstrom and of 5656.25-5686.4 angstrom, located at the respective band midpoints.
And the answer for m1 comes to -0.04 mag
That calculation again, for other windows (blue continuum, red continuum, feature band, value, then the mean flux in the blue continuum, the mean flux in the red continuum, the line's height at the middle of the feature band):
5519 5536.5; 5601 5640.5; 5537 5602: 0.01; 28.6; 29.5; 29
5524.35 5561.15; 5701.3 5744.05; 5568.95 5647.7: 0.02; 29.3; 30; 29.5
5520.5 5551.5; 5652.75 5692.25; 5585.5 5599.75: 0.04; 29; 29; 29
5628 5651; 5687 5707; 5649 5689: 0.01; 30.2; 28.8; 29.5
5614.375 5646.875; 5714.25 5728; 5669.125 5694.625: 0.03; 29.7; 30.8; 30.3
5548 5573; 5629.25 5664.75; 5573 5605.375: 0.05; 29.5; 29.6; 29.5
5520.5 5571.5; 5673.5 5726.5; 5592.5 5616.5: 0.01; 29.1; 29.4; 29.2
